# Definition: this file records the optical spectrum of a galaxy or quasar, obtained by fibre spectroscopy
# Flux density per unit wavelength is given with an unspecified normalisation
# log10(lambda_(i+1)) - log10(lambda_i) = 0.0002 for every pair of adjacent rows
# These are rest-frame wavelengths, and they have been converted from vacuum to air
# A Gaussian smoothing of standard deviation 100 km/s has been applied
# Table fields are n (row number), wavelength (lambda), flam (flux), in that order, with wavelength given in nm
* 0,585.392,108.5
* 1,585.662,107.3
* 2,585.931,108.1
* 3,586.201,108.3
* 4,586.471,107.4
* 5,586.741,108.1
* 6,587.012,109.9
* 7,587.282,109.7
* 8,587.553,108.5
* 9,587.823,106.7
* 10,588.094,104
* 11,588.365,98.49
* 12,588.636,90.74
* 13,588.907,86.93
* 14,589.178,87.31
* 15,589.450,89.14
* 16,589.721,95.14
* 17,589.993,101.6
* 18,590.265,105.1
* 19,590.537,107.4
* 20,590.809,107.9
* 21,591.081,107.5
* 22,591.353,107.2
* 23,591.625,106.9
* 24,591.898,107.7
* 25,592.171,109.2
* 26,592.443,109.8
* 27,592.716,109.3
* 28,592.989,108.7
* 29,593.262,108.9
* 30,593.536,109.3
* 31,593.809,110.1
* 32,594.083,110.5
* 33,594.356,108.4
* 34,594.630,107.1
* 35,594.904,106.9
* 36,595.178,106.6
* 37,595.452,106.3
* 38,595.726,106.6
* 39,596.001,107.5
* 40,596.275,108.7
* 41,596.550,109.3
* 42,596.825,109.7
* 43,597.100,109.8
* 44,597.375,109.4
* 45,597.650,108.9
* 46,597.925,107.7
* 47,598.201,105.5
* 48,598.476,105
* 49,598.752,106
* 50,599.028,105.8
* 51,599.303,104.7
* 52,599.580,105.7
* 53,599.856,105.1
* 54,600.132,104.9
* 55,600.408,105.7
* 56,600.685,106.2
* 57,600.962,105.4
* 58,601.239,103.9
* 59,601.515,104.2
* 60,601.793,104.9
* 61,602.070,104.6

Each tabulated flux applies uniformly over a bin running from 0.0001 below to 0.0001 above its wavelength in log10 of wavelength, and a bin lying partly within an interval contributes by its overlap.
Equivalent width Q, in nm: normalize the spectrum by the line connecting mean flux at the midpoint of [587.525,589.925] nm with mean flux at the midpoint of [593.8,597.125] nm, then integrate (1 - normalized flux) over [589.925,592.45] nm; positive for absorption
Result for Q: -0.167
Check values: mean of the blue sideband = 95.9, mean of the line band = 107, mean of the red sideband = 108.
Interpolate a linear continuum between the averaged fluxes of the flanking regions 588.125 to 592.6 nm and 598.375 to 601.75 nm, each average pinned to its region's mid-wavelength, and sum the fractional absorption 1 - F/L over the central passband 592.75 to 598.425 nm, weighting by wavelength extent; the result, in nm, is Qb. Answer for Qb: -0.27 nm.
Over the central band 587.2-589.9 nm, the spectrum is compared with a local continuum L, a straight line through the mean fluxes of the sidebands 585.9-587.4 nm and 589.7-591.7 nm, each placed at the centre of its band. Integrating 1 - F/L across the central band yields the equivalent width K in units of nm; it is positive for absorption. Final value 0.243 nm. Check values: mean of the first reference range 109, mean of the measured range 97.5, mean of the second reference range 105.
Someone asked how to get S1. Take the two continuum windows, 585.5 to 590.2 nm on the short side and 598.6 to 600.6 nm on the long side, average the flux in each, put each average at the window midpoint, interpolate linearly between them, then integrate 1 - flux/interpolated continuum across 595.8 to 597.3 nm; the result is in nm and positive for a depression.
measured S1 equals -0.06 nm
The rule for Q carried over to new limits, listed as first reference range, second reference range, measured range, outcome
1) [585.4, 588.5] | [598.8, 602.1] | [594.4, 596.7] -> -0.04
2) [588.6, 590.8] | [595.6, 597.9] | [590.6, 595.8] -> -0.29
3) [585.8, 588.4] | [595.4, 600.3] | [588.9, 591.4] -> 0.17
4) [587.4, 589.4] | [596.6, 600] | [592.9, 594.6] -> -0.11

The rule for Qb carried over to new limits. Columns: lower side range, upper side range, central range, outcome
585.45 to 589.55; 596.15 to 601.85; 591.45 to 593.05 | -0.07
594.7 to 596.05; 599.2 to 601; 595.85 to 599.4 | -0.05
